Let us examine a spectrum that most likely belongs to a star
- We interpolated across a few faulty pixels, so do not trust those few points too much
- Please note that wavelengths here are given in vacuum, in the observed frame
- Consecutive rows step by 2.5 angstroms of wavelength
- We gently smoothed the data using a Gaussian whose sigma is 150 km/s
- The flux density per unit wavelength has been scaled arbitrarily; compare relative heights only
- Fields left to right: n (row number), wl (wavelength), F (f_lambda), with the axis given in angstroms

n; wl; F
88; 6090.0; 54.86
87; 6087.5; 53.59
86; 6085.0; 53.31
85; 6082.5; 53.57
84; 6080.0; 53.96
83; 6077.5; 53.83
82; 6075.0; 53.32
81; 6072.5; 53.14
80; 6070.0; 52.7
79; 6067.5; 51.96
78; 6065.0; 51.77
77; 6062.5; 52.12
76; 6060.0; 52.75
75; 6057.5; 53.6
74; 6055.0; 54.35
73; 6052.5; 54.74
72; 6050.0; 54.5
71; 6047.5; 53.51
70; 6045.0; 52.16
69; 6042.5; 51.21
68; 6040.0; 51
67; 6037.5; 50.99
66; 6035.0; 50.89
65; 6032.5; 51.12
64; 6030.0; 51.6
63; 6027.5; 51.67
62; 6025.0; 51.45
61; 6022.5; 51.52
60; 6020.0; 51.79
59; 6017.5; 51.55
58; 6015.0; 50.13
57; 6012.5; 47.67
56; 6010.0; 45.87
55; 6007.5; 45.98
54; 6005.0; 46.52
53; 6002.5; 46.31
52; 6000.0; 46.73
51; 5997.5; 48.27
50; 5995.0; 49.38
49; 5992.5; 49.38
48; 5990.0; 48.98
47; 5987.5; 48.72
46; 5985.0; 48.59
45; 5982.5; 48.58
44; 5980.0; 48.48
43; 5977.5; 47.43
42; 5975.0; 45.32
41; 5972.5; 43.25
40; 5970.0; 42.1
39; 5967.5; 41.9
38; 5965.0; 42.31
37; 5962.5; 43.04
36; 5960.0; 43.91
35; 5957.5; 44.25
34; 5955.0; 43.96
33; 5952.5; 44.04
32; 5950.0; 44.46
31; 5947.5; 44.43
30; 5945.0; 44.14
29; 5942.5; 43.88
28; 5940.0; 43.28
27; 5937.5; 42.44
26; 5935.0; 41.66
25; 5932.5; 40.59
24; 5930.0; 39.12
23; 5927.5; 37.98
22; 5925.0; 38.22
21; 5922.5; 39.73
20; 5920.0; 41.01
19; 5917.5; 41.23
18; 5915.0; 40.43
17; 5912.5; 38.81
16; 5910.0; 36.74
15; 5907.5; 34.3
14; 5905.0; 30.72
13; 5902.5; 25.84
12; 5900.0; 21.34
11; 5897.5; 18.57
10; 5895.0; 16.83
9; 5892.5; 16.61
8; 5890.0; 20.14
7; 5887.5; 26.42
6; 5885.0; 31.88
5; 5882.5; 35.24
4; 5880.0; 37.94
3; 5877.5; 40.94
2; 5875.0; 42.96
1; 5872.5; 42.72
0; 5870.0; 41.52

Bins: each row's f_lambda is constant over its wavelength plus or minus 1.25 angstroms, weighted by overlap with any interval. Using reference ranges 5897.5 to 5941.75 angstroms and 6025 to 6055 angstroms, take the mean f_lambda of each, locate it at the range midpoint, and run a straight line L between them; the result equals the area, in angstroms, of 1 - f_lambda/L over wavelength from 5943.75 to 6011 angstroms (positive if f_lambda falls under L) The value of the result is -2.5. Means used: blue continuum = 36.8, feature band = 45.8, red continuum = 52.2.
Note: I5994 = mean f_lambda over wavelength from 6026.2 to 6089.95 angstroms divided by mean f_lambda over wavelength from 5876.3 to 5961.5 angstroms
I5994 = 1.46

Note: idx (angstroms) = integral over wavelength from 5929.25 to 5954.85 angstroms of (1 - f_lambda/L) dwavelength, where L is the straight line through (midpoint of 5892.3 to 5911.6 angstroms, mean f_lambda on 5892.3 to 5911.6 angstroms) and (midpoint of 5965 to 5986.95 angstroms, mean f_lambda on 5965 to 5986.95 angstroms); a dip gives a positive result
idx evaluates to -4.5 angstroms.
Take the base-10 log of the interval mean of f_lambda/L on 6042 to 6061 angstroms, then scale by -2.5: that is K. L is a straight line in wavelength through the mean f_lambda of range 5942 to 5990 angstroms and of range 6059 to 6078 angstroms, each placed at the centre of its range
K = -0.04 mag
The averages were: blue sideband 45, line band 53.4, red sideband 52.7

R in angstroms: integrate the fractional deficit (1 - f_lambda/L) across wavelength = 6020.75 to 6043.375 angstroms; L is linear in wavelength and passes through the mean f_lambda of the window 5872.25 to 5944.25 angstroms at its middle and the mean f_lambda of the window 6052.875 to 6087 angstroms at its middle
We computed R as -1.14 angstroms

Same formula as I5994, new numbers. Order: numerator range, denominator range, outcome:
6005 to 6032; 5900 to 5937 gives 1.34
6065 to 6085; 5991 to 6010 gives 1.12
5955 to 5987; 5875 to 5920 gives 1.46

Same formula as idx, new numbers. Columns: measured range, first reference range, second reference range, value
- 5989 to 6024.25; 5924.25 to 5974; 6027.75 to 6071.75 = -0.33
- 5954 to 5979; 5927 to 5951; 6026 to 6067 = 0.60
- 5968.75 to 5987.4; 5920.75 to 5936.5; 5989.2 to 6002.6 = -0.15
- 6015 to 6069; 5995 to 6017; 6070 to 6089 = -1.89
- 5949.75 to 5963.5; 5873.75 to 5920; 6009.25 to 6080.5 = -1.51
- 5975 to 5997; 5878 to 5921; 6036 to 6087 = -3.16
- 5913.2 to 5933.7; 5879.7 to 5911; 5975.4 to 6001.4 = -4.08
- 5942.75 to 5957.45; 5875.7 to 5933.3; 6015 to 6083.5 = -2.00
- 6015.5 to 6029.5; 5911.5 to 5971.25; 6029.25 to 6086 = -0.58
